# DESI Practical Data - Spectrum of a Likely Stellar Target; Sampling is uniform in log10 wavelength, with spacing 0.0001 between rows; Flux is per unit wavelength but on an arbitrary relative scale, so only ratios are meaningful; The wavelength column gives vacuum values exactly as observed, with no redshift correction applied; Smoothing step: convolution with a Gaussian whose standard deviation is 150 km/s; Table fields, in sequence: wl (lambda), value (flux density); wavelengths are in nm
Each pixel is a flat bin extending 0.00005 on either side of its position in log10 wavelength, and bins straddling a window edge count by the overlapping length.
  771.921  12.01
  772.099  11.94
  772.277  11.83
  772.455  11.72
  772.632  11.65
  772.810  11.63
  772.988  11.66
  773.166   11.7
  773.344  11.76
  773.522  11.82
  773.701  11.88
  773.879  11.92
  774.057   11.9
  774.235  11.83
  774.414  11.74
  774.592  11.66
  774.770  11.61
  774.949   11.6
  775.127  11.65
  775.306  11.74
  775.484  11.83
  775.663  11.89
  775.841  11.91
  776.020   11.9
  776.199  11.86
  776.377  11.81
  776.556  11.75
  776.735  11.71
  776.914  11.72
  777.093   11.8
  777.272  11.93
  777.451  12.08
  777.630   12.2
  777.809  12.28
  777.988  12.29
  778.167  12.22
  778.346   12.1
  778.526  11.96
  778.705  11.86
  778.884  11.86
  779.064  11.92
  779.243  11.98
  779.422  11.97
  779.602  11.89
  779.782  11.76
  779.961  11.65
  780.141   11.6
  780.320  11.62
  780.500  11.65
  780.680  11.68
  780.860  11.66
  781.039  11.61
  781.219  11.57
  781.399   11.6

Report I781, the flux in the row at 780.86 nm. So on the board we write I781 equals 11.66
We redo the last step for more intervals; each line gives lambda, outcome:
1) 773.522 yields 11.82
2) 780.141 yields 11.6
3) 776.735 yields 11.71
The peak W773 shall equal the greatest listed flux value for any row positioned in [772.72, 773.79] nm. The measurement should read 11.88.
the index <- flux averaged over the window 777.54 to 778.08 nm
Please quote 12.3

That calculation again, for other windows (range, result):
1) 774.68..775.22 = 11.6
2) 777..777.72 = 12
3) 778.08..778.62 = 12.1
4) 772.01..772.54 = 11.8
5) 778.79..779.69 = 11.9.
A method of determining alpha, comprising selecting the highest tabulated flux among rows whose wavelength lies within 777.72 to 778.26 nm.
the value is 12.29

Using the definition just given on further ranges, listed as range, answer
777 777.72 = 12.2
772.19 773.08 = 11.83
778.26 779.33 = 12.1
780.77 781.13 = 11.66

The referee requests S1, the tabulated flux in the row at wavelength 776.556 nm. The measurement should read 11.75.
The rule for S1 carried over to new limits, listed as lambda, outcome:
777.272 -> 11.93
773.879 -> 11.92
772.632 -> 11.65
